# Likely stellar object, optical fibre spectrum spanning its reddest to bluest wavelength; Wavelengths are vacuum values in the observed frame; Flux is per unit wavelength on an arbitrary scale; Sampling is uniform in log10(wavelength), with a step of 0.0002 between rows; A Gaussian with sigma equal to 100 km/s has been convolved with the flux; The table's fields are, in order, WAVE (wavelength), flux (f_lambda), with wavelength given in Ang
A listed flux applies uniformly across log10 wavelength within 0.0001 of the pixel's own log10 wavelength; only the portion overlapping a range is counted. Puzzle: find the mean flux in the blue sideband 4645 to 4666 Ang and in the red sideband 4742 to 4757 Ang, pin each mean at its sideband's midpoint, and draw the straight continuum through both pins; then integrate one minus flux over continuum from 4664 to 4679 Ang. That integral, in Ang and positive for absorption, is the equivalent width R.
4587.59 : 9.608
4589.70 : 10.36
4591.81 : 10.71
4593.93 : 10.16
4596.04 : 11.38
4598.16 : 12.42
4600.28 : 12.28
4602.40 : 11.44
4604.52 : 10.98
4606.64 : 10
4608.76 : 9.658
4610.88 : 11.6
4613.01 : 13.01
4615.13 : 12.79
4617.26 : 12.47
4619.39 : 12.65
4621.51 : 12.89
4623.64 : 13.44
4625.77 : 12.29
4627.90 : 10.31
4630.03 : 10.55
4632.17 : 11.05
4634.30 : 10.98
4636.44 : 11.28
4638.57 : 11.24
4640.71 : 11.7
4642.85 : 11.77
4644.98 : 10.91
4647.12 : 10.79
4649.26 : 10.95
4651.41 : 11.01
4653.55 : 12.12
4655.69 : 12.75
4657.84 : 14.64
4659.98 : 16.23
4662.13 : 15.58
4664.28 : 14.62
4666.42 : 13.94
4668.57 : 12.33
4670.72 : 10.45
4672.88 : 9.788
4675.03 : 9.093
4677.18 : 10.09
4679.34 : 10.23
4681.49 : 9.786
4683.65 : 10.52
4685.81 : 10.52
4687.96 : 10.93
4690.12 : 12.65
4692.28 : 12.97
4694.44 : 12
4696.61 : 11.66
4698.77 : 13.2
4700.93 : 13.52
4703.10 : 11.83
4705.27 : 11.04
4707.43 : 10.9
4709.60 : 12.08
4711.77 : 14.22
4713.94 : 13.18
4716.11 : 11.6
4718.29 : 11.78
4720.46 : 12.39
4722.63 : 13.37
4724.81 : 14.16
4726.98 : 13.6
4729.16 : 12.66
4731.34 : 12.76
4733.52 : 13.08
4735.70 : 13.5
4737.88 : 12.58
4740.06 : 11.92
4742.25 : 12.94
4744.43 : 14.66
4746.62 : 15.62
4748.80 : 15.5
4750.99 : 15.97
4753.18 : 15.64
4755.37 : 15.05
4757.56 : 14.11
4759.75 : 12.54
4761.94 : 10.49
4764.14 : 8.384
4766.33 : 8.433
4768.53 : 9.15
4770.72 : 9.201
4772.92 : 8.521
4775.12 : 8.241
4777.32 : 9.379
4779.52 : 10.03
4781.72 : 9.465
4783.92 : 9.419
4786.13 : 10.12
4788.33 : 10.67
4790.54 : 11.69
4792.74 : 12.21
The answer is 2.4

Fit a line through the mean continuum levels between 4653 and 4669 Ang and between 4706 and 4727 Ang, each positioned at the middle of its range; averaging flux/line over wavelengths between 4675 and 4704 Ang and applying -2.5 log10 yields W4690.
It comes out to 0.17 mag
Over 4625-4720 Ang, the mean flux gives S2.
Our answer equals 11.8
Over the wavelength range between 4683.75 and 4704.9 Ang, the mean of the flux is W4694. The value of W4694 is 12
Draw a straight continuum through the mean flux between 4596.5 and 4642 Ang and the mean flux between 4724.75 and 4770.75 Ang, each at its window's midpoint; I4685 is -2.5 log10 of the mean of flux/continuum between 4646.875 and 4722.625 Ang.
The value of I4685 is 0.02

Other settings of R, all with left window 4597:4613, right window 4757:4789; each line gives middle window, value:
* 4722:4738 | -4.81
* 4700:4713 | -2.33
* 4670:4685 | 0.93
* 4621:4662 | -3.88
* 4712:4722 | -2.09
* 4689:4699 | -1.83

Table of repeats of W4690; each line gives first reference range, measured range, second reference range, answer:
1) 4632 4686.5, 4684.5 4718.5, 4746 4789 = -0.054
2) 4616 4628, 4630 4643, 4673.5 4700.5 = 0.091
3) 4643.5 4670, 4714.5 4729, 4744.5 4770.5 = 0.000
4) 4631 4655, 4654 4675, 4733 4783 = -0.154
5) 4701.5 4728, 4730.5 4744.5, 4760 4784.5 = -0.155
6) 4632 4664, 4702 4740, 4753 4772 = -0.091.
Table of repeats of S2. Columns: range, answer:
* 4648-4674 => 12.8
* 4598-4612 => 11.1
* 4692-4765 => 13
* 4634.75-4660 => 11.9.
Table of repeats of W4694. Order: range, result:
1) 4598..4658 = 11.7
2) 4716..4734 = 12.9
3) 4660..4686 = 11.6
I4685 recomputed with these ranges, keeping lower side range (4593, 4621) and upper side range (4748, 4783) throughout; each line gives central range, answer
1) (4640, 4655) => 0.02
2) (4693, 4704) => -0.10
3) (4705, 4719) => -0.08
